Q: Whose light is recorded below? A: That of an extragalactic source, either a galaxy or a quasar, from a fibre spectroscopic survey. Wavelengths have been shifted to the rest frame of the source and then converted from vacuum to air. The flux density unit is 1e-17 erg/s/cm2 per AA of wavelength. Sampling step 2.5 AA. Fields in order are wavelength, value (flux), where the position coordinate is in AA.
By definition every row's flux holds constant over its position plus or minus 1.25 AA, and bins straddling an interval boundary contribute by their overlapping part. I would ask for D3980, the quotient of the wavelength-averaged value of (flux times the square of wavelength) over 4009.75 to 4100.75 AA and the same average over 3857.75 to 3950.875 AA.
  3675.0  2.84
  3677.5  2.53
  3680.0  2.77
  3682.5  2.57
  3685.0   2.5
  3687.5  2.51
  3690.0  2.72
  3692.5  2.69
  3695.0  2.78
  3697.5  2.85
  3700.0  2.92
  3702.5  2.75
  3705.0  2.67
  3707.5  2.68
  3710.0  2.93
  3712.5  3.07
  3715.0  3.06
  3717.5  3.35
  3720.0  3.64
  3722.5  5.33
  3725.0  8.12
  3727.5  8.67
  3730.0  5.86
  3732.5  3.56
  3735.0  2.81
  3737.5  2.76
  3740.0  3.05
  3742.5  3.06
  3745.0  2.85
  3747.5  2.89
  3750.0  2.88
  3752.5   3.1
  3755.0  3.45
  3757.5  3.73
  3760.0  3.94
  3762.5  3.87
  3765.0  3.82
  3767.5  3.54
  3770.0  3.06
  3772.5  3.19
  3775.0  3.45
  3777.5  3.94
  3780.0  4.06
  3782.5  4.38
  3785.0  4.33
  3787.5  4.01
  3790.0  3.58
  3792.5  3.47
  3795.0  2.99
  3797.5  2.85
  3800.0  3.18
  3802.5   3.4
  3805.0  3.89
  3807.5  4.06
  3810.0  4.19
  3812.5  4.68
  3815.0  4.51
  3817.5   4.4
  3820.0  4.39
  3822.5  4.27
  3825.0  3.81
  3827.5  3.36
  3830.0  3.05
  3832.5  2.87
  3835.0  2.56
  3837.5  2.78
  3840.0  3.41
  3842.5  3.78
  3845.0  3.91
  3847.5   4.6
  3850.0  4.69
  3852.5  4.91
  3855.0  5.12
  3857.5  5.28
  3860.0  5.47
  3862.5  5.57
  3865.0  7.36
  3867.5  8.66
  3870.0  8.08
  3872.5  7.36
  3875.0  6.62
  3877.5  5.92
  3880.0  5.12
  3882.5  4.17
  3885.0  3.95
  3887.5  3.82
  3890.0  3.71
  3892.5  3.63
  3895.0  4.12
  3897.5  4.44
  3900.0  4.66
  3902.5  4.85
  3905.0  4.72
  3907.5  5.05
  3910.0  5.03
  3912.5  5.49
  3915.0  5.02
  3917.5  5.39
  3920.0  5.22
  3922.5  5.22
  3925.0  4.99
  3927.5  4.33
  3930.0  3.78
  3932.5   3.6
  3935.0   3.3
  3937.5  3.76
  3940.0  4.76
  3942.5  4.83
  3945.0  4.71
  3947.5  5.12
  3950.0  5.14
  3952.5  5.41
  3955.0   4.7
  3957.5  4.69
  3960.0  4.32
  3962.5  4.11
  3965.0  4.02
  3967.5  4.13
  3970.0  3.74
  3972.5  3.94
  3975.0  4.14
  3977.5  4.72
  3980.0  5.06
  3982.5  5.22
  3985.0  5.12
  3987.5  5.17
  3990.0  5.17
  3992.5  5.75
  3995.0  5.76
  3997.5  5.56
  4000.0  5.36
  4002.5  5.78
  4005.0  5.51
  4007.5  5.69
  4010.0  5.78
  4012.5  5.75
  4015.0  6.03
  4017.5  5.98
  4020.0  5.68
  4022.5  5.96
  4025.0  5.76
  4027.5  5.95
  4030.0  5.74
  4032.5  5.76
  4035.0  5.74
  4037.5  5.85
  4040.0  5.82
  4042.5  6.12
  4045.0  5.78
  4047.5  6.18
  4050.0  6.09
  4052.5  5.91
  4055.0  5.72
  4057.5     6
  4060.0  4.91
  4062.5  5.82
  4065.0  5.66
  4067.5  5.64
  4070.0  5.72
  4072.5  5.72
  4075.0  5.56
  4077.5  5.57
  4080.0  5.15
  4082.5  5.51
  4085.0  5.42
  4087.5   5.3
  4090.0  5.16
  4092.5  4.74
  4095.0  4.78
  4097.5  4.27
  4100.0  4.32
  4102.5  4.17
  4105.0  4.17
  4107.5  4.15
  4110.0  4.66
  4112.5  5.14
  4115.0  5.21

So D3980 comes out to 1.20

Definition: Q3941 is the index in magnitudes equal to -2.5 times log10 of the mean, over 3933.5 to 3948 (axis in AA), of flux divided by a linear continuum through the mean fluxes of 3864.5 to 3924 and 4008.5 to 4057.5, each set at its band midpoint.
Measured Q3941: 0.25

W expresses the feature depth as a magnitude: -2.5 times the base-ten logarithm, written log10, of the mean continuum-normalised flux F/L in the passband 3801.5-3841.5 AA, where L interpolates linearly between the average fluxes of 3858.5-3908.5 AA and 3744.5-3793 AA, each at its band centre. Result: 0.17 mag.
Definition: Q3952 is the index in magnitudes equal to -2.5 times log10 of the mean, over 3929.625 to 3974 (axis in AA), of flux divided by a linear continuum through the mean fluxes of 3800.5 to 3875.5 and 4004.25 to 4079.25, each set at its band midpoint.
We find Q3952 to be 0.213 mag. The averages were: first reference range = 4.67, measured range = 4.35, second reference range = 5.78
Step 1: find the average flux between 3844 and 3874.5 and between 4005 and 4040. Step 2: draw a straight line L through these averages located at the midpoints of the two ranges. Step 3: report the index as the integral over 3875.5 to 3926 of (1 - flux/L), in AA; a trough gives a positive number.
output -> 9.92 AA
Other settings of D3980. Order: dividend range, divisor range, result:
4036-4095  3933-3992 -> 1.29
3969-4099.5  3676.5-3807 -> 1.81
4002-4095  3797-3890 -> 1.37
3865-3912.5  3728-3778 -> 1.61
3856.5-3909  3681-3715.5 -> 2.14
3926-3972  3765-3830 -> 1.24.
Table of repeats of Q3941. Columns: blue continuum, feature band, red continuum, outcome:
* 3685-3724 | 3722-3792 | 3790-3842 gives -0.19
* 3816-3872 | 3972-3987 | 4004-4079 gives 0.14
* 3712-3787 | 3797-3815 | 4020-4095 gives 0.10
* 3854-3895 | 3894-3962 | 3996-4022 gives 0.20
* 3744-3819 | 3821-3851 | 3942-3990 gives 0.11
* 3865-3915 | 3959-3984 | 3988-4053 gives 0.27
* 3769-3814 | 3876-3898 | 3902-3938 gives 0.02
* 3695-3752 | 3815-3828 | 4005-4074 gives 0.05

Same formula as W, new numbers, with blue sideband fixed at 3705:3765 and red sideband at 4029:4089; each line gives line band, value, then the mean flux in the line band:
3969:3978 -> 0.26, 4.1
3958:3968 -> 0.22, 4.19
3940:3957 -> 0.02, 4.96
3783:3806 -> 0.18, 3.55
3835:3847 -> 0.28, 3.45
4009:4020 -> -0.08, 5.86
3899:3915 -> -0.03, 4.98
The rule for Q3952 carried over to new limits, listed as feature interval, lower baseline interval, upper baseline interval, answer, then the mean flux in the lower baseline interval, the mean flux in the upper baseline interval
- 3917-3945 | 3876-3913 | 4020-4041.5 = 0.103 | 4.57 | 5.82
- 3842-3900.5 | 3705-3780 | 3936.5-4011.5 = -0.188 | 3.77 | 4.91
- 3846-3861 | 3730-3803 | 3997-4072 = -0.182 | 3.46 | 5.78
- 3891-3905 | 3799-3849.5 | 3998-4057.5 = 0.038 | 3.77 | 5.82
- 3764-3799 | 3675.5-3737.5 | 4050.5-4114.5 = 0.071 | 3.53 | 5.18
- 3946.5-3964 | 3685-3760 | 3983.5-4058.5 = 0.106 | 3.53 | 5.75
